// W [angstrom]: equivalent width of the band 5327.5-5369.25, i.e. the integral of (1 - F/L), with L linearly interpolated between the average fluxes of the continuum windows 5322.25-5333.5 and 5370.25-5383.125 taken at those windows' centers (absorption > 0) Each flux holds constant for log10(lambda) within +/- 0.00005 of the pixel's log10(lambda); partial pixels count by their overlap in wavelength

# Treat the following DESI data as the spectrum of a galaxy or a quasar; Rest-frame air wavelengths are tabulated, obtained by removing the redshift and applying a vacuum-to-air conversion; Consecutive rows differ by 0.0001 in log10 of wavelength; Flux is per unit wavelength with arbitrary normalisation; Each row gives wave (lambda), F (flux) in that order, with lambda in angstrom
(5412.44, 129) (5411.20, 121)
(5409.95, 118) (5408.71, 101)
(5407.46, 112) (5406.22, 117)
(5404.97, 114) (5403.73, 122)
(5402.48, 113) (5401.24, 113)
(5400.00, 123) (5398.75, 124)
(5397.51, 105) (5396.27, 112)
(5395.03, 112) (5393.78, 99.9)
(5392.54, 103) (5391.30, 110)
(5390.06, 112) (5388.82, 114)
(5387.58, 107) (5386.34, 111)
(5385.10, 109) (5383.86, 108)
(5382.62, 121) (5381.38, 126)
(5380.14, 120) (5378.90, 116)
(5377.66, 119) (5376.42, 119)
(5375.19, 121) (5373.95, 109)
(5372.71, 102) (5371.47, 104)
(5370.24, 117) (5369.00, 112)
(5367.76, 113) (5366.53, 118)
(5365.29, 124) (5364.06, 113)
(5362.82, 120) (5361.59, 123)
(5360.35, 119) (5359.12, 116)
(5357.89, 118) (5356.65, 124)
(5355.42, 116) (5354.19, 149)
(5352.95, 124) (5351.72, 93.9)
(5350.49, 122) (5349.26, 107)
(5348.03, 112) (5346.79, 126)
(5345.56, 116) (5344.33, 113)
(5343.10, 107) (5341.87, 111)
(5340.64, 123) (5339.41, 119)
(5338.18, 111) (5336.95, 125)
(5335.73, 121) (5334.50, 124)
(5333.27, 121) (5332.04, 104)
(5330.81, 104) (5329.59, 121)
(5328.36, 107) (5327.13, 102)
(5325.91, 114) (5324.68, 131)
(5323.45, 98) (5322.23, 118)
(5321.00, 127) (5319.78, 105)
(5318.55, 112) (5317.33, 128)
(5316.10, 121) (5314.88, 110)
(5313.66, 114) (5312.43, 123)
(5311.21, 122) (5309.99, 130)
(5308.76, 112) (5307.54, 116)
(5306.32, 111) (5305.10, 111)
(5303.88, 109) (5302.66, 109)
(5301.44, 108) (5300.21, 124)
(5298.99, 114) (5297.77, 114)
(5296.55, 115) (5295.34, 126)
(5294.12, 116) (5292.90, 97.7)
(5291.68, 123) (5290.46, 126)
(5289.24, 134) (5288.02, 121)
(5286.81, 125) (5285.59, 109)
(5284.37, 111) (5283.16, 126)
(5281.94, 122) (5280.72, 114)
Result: -1.4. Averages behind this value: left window 111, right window 116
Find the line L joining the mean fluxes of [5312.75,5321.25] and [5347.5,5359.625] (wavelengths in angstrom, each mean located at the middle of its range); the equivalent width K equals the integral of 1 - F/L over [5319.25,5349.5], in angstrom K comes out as 0.66 angstrom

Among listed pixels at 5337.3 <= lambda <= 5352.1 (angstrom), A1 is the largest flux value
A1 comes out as 126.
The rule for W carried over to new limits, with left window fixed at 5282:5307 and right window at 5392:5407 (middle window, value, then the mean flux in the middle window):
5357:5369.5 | -0.4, 118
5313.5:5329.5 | 0.2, 115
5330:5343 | -0.1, 116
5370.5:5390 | 0.0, 114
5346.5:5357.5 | -0.4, 119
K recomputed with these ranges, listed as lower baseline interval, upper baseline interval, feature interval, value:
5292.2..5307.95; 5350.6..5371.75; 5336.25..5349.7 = 0.1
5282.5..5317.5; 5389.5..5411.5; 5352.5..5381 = -0.9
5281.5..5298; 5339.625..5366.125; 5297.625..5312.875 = 0.4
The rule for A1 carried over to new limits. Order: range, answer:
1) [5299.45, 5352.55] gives 131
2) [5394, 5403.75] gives 124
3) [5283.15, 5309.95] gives 134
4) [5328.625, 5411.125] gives 149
